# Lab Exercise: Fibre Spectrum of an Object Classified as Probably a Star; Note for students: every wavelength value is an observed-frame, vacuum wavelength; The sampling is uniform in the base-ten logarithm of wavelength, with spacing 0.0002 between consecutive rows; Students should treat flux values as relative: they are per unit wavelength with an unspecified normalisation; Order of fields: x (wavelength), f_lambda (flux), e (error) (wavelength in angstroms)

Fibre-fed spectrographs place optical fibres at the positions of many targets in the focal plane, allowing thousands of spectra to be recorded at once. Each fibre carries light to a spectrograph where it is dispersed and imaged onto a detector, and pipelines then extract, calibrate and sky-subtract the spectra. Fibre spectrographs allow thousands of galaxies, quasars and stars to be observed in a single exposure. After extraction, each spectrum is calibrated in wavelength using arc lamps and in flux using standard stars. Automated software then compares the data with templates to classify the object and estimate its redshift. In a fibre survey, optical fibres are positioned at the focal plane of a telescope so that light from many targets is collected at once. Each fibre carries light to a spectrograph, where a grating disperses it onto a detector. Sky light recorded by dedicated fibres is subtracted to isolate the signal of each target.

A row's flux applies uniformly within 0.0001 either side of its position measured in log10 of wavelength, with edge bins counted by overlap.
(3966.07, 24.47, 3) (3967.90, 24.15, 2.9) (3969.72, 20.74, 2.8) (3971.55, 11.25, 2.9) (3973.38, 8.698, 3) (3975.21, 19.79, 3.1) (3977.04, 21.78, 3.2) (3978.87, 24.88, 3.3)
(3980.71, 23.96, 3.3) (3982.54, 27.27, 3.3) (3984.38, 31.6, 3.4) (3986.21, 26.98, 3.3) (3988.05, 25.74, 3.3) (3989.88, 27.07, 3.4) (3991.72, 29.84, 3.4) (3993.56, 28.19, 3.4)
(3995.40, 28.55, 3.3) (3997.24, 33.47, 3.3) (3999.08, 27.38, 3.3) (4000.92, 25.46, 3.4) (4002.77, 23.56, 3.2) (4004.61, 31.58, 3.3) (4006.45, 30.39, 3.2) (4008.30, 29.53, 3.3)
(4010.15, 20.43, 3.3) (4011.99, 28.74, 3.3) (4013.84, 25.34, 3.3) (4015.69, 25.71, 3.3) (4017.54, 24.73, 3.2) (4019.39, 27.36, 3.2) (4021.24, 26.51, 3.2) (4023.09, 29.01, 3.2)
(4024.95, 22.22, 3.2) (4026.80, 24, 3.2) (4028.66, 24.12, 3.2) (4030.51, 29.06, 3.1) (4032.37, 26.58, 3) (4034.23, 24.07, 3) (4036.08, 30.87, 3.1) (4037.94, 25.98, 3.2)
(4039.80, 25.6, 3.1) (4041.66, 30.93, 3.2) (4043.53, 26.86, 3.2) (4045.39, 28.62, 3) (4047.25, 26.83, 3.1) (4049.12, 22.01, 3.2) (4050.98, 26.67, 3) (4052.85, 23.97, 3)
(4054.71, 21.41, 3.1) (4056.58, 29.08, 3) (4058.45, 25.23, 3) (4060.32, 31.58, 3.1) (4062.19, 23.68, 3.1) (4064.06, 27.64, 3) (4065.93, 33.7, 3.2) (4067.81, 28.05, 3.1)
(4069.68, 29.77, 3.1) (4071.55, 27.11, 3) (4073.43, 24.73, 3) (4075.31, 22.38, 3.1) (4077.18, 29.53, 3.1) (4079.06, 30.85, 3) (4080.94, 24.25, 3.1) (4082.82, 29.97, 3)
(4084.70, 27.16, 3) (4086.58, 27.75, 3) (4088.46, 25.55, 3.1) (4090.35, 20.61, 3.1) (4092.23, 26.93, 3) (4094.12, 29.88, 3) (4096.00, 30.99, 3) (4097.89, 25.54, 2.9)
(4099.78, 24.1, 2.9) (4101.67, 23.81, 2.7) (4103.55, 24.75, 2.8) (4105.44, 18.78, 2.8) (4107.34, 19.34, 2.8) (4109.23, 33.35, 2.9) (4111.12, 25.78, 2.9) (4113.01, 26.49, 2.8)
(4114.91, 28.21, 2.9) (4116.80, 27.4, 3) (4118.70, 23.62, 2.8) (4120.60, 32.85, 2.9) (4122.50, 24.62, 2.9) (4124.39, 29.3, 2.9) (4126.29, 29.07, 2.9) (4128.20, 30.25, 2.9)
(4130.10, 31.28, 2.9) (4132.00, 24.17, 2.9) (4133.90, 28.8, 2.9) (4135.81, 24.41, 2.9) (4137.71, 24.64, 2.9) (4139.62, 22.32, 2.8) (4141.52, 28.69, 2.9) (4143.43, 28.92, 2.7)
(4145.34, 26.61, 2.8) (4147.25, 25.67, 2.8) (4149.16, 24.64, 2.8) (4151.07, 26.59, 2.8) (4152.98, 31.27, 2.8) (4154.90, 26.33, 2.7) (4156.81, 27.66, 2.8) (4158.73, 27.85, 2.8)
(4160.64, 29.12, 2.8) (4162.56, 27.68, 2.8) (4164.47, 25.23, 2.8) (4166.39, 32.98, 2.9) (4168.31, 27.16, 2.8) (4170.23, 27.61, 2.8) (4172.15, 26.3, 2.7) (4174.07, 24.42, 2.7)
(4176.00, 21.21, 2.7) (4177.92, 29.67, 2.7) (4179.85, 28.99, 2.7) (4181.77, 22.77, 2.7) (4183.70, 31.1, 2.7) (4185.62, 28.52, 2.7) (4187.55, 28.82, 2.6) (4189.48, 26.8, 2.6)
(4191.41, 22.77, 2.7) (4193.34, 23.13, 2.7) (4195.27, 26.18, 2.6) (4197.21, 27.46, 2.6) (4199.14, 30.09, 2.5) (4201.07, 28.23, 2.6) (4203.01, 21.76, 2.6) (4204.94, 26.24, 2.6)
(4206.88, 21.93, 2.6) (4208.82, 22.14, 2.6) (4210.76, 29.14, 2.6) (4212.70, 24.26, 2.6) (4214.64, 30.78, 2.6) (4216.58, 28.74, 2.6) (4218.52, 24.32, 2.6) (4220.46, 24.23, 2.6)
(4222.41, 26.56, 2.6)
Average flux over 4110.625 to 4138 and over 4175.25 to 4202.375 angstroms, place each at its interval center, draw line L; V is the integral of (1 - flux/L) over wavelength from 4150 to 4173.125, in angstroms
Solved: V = -0.73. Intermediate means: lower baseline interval 27.5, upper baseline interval 26.8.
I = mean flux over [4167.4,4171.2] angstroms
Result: 27.4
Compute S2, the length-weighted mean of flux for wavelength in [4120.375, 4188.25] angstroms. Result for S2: 27.4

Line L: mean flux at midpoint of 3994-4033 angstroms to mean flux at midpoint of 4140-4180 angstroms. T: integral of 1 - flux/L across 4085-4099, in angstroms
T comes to 0.2 angstroms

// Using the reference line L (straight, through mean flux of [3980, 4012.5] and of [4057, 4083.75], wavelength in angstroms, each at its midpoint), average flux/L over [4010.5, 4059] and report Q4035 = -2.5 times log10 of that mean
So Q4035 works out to 0.07 mag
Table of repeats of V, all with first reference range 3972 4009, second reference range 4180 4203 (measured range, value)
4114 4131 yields -1.27 angstroms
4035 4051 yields -0.54 angstroms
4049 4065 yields 0.26 angstroms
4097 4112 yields 1.16 angstroms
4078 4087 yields -0.56 angstroms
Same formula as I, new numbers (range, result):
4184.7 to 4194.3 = 26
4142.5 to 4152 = 26.5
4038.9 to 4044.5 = 27.8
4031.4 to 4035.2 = 25.4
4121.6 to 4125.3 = 27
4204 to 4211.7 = 24.8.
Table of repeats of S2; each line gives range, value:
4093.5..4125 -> 26.3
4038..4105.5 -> 26.7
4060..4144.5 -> 26.9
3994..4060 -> 26.7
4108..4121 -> 27.9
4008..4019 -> 25.6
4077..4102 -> 26.9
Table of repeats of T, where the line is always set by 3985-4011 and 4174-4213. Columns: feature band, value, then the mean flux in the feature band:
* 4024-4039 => 0.89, 25.9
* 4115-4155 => -1.03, 27.2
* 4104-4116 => 0.65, 25.3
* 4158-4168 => -0.83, 28.5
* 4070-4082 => 0.18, 26.7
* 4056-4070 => -0.68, 28.5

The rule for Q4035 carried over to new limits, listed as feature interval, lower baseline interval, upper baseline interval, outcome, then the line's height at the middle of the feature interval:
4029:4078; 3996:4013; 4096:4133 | 0.013 mag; 27.3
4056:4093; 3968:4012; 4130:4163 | -0.046 mag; 26.1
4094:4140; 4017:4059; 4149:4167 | 0.033 mag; 27.4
